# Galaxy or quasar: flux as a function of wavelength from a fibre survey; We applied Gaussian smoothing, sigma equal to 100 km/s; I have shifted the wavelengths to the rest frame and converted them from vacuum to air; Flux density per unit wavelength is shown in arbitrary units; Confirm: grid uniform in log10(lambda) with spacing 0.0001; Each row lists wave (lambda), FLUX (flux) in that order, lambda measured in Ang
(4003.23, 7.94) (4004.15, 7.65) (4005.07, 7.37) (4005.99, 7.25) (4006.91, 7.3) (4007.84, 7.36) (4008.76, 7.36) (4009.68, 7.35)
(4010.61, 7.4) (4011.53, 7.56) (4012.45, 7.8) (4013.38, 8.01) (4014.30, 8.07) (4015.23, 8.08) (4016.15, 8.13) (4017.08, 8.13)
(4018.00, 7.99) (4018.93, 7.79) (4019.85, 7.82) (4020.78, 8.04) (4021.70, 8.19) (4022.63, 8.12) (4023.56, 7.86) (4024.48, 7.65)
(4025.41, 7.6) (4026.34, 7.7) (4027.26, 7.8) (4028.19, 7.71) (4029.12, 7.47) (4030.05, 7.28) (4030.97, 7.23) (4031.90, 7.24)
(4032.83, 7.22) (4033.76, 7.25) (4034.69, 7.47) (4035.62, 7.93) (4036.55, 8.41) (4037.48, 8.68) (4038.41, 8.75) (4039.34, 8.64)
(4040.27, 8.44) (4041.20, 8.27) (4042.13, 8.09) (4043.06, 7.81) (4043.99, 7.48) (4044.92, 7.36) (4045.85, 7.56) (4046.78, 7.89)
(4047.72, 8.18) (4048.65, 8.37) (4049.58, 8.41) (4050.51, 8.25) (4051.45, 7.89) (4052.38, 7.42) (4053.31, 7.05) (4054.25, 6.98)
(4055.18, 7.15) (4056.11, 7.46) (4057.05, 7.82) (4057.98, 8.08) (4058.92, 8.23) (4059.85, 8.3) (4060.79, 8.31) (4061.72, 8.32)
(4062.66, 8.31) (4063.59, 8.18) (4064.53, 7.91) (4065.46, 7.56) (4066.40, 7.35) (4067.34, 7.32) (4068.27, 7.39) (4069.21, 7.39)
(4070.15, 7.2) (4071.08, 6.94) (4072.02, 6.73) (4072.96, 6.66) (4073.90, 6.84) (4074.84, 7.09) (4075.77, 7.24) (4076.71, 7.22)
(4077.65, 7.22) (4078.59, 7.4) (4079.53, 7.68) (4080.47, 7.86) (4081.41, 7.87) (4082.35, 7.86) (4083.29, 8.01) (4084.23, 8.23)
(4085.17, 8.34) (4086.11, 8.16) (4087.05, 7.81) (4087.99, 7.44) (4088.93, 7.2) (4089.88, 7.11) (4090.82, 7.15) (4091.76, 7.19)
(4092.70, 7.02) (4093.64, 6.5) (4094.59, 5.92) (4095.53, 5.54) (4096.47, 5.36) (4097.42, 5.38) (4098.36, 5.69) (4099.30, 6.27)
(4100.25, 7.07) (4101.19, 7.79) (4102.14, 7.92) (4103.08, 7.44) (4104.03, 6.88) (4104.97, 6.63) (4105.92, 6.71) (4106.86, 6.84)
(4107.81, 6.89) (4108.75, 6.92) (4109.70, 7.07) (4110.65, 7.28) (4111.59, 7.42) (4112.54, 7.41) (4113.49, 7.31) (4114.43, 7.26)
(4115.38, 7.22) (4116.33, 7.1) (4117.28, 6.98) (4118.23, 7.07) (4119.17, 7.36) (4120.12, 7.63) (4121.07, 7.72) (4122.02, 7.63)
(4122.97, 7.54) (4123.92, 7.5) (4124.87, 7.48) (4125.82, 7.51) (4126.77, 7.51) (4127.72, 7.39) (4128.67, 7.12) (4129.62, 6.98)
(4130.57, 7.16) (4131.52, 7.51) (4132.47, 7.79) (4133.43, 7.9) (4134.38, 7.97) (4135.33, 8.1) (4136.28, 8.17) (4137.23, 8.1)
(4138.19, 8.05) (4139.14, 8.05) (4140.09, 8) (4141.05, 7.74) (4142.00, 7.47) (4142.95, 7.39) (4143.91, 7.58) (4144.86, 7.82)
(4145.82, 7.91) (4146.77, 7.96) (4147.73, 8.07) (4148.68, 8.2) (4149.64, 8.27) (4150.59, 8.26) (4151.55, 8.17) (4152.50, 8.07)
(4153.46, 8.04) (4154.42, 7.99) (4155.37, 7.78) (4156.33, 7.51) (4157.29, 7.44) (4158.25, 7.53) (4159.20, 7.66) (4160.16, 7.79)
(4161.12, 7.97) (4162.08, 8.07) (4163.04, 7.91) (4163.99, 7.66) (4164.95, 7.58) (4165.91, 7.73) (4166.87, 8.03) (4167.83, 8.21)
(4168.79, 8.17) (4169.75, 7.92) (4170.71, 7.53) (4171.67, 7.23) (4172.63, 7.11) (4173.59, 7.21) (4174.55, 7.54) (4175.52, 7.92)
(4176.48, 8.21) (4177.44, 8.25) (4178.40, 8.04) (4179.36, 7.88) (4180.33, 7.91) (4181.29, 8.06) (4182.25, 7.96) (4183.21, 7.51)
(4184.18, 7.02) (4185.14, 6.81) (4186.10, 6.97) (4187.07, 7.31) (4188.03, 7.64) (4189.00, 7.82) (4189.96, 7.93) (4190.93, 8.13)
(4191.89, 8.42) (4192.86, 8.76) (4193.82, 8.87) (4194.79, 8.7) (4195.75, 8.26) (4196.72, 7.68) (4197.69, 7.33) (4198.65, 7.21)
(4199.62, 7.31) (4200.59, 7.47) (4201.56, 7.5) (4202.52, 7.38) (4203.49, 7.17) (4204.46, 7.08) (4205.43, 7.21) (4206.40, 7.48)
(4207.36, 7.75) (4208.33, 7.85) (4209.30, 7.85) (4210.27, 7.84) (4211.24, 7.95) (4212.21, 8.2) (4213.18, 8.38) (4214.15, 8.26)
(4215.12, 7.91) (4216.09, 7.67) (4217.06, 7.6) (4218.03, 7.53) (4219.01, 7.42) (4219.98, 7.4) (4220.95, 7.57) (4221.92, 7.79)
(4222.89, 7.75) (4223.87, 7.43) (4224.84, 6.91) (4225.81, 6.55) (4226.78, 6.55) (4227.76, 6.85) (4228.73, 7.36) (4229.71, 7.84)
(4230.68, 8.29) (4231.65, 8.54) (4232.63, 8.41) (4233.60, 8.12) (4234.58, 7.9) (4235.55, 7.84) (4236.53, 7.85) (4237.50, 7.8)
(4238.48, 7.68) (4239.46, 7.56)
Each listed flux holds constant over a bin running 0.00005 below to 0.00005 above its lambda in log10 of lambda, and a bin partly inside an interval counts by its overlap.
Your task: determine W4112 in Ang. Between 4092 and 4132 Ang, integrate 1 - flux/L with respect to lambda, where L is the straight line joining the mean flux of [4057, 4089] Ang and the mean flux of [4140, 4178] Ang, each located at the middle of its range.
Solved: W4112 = 3.6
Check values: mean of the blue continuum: 7.65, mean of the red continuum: 7.82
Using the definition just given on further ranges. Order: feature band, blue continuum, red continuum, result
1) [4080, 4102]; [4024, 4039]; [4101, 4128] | 1.0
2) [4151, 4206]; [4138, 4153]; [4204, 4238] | 0.5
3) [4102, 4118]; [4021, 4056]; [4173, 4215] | 1.4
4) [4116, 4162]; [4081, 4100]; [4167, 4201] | -1.9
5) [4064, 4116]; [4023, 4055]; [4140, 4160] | 4.5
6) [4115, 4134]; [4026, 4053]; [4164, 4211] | 0.9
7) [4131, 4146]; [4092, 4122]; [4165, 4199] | -1.2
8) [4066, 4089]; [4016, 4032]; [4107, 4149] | 0.6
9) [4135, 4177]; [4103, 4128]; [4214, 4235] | -2.6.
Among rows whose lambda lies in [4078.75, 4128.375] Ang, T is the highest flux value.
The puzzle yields 8.34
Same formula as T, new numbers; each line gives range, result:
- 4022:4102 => 8.75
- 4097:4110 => 7.92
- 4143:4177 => 8.27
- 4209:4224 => 8.38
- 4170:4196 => 8.87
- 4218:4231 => 8.29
